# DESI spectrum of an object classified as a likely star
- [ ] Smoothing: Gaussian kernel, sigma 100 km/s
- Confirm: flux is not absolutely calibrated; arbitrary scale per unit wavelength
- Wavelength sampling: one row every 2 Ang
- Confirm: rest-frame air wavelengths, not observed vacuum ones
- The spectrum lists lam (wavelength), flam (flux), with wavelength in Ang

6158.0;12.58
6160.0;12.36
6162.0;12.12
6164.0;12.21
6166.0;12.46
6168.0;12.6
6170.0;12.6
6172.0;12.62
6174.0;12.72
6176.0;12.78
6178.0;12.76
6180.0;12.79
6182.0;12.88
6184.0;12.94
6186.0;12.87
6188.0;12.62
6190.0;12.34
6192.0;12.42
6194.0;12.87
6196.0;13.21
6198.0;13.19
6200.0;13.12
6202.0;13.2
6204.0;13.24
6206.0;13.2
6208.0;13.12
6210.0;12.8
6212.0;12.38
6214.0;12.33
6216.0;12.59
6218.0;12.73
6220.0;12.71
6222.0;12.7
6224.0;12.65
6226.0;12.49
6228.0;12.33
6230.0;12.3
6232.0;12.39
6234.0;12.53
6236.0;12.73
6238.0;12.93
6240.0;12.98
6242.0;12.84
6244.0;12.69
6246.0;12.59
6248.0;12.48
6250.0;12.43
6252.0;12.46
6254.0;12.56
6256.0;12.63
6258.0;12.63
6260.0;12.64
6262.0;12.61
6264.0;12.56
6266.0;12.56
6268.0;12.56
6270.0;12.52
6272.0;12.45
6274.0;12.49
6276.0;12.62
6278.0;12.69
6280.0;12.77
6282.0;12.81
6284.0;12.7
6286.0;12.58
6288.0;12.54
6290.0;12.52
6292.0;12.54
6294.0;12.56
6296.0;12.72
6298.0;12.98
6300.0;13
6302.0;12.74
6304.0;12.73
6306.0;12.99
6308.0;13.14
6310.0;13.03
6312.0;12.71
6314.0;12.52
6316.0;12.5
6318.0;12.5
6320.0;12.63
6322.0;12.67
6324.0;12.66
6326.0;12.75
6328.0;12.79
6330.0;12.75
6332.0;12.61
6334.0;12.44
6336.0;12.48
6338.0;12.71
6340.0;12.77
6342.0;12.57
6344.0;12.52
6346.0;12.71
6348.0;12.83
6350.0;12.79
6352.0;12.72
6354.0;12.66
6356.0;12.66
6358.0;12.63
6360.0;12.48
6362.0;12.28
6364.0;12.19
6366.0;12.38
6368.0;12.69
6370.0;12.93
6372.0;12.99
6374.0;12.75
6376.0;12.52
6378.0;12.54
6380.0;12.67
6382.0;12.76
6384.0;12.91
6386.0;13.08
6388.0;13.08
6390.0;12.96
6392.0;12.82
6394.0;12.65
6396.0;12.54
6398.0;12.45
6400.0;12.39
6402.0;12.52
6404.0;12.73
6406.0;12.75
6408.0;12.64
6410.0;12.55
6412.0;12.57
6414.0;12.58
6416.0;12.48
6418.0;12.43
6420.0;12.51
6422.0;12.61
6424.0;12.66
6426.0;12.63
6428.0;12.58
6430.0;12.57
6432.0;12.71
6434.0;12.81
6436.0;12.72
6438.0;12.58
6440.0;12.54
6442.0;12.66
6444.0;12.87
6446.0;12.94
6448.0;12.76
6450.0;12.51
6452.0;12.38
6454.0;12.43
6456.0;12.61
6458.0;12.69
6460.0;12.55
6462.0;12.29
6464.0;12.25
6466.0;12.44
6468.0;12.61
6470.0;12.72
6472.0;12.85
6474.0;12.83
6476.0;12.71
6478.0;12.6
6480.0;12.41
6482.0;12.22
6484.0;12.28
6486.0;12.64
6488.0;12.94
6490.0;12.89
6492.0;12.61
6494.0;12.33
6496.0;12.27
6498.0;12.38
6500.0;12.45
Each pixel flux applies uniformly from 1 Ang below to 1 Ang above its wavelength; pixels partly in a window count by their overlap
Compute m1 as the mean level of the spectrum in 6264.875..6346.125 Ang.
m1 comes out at 12.7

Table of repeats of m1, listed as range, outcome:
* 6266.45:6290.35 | 12.6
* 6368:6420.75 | 12.7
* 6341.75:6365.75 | 12.6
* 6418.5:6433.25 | 12.6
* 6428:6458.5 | 12.6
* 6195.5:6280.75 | 12.7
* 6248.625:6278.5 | 12.6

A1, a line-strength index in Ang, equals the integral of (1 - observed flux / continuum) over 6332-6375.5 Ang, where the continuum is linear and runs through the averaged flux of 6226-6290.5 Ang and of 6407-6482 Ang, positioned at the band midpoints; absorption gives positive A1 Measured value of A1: -0.1 Ang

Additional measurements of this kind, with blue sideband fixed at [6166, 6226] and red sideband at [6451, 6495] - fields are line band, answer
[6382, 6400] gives -0.2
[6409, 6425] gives 0.1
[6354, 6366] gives 0.2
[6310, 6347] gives 0.1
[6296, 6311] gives -0.3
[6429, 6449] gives -0.2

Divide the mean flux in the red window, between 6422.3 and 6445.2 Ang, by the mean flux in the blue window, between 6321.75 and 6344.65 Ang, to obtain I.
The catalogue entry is 1.00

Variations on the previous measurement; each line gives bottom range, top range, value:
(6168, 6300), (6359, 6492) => 0.99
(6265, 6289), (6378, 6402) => 1.01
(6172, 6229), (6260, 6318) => 0.99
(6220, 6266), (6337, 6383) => 1.00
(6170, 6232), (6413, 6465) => 0.99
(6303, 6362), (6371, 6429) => 1.00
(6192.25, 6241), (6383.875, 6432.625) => 0.99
